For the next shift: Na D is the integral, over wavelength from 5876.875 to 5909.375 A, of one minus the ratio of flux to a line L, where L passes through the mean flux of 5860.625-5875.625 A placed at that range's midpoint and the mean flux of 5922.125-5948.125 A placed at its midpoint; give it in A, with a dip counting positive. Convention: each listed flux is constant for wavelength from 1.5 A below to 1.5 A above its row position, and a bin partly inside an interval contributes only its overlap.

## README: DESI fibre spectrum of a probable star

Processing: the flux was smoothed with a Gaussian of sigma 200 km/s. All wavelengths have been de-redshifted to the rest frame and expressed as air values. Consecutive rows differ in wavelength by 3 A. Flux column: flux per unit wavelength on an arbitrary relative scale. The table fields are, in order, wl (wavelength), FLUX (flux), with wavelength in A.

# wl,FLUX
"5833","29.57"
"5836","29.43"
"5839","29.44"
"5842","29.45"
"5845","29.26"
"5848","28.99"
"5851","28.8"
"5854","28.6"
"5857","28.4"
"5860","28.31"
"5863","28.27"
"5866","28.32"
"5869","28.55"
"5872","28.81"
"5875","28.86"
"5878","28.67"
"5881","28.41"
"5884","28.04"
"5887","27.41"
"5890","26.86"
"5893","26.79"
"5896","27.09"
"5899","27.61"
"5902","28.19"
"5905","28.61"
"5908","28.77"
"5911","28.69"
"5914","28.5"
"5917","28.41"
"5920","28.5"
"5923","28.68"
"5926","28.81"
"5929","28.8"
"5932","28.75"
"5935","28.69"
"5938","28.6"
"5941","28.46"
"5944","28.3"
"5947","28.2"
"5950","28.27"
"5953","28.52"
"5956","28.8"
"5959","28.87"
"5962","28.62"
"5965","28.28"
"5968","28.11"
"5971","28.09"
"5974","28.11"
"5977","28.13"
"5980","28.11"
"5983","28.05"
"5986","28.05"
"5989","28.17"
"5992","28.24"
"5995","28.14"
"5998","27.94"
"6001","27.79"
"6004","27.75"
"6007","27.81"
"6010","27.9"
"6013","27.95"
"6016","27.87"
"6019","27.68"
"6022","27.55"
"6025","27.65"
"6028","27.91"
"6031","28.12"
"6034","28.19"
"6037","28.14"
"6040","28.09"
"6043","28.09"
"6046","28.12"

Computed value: 0.8 A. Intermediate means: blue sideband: 28.5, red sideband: 28.6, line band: 27.8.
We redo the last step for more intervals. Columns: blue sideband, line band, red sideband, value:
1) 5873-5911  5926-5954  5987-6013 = -0.55 A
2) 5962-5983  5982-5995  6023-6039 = -0.01 A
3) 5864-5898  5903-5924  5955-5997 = -0.38 A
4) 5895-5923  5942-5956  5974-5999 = -0.09 A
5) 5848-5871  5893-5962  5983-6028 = -0.50 A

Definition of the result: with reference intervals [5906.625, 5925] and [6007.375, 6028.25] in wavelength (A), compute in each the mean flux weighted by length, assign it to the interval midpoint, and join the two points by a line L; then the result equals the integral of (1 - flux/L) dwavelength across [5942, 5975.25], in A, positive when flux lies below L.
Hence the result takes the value -0.2 A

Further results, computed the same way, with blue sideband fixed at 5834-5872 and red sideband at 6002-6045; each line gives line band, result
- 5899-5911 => 0.0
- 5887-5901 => 0.7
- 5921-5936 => -0.2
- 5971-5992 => 0.0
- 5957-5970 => -0.1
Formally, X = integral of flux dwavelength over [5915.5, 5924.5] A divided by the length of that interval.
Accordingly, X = 28.5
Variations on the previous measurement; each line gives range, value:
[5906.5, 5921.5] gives 28.6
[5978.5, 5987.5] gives 28.1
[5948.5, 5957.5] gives 28.5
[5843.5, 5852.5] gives 29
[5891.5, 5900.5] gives 27.2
